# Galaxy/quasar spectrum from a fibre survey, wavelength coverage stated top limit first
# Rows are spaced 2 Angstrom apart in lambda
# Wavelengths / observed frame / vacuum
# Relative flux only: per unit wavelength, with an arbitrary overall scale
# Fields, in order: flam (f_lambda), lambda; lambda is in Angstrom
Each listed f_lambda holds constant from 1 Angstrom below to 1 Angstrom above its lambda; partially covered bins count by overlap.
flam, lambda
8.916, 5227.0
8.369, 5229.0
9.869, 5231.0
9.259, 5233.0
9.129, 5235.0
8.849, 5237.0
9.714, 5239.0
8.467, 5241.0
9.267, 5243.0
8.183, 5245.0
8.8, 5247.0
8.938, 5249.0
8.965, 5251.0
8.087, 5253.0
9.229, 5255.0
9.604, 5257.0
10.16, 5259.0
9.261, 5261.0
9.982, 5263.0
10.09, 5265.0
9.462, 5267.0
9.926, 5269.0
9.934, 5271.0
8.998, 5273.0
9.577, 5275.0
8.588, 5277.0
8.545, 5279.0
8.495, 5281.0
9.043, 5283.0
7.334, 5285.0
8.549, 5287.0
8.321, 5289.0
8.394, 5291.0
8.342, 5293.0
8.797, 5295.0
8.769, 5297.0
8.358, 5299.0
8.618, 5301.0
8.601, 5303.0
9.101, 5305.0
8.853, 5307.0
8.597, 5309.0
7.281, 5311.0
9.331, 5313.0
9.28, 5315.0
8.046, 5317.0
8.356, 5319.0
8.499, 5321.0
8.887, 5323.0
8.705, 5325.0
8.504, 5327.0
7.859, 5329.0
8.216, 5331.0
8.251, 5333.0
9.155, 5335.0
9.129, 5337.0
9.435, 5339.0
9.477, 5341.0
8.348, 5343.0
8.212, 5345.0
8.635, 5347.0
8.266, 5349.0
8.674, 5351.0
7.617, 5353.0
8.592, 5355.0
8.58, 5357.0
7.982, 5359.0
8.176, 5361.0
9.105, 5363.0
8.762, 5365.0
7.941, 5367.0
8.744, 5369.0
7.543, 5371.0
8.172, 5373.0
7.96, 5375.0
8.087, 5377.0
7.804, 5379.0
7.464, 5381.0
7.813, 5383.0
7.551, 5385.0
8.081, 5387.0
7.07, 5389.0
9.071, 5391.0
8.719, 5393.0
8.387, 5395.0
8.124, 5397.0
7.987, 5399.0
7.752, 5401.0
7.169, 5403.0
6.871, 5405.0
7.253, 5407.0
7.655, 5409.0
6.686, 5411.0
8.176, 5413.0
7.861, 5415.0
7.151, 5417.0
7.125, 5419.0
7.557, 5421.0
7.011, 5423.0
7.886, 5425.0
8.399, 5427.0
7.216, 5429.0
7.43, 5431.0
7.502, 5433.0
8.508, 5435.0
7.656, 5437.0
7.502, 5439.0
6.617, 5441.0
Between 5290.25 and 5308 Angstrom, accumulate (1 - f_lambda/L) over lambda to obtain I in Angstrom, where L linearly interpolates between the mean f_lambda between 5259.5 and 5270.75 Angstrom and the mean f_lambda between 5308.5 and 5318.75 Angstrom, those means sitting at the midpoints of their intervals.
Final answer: 0.4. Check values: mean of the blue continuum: 9.78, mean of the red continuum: 8.49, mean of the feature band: 8.65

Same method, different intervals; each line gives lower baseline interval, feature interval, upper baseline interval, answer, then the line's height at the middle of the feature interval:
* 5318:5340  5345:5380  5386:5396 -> 0.69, 8.44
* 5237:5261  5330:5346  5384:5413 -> -0.97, 8.28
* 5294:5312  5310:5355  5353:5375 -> -0.64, 8.43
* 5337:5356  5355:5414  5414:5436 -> 1.17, 8.12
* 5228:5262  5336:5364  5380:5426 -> -1.54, 8.14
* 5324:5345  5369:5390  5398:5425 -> 0.39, 7.95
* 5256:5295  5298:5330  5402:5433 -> 0.28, 8.63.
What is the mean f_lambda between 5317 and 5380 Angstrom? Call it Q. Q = 8.43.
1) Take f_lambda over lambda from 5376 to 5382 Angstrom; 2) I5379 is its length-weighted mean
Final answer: 7.79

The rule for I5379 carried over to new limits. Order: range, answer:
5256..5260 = 9.88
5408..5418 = 7.51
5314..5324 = 8.61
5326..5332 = 8.19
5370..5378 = 7.94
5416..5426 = 7.35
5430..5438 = 7.77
